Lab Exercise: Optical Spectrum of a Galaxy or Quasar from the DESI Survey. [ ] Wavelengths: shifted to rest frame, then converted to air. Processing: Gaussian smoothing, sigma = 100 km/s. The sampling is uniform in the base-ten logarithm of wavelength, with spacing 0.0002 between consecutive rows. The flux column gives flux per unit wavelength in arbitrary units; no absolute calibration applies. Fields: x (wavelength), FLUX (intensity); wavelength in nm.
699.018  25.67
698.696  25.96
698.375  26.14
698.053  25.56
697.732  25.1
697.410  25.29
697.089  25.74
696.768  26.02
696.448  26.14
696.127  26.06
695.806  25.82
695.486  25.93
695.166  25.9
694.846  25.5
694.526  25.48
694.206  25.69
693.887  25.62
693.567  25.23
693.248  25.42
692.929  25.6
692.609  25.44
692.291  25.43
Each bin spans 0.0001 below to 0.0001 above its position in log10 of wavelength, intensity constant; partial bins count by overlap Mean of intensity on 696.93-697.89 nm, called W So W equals 25.4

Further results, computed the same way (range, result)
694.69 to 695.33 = 25.7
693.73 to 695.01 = 25.6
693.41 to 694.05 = 25.4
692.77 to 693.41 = 25.5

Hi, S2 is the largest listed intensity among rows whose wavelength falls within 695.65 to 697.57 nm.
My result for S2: 26.14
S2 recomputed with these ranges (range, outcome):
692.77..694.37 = 25.69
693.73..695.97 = 25.93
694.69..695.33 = 25.9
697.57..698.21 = 25.56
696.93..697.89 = 25.74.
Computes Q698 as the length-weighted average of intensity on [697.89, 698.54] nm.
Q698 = 25.9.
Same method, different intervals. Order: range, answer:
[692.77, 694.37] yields 25.5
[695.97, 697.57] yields 25.9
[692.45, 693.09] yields 25.5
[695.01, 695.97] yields 25.9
